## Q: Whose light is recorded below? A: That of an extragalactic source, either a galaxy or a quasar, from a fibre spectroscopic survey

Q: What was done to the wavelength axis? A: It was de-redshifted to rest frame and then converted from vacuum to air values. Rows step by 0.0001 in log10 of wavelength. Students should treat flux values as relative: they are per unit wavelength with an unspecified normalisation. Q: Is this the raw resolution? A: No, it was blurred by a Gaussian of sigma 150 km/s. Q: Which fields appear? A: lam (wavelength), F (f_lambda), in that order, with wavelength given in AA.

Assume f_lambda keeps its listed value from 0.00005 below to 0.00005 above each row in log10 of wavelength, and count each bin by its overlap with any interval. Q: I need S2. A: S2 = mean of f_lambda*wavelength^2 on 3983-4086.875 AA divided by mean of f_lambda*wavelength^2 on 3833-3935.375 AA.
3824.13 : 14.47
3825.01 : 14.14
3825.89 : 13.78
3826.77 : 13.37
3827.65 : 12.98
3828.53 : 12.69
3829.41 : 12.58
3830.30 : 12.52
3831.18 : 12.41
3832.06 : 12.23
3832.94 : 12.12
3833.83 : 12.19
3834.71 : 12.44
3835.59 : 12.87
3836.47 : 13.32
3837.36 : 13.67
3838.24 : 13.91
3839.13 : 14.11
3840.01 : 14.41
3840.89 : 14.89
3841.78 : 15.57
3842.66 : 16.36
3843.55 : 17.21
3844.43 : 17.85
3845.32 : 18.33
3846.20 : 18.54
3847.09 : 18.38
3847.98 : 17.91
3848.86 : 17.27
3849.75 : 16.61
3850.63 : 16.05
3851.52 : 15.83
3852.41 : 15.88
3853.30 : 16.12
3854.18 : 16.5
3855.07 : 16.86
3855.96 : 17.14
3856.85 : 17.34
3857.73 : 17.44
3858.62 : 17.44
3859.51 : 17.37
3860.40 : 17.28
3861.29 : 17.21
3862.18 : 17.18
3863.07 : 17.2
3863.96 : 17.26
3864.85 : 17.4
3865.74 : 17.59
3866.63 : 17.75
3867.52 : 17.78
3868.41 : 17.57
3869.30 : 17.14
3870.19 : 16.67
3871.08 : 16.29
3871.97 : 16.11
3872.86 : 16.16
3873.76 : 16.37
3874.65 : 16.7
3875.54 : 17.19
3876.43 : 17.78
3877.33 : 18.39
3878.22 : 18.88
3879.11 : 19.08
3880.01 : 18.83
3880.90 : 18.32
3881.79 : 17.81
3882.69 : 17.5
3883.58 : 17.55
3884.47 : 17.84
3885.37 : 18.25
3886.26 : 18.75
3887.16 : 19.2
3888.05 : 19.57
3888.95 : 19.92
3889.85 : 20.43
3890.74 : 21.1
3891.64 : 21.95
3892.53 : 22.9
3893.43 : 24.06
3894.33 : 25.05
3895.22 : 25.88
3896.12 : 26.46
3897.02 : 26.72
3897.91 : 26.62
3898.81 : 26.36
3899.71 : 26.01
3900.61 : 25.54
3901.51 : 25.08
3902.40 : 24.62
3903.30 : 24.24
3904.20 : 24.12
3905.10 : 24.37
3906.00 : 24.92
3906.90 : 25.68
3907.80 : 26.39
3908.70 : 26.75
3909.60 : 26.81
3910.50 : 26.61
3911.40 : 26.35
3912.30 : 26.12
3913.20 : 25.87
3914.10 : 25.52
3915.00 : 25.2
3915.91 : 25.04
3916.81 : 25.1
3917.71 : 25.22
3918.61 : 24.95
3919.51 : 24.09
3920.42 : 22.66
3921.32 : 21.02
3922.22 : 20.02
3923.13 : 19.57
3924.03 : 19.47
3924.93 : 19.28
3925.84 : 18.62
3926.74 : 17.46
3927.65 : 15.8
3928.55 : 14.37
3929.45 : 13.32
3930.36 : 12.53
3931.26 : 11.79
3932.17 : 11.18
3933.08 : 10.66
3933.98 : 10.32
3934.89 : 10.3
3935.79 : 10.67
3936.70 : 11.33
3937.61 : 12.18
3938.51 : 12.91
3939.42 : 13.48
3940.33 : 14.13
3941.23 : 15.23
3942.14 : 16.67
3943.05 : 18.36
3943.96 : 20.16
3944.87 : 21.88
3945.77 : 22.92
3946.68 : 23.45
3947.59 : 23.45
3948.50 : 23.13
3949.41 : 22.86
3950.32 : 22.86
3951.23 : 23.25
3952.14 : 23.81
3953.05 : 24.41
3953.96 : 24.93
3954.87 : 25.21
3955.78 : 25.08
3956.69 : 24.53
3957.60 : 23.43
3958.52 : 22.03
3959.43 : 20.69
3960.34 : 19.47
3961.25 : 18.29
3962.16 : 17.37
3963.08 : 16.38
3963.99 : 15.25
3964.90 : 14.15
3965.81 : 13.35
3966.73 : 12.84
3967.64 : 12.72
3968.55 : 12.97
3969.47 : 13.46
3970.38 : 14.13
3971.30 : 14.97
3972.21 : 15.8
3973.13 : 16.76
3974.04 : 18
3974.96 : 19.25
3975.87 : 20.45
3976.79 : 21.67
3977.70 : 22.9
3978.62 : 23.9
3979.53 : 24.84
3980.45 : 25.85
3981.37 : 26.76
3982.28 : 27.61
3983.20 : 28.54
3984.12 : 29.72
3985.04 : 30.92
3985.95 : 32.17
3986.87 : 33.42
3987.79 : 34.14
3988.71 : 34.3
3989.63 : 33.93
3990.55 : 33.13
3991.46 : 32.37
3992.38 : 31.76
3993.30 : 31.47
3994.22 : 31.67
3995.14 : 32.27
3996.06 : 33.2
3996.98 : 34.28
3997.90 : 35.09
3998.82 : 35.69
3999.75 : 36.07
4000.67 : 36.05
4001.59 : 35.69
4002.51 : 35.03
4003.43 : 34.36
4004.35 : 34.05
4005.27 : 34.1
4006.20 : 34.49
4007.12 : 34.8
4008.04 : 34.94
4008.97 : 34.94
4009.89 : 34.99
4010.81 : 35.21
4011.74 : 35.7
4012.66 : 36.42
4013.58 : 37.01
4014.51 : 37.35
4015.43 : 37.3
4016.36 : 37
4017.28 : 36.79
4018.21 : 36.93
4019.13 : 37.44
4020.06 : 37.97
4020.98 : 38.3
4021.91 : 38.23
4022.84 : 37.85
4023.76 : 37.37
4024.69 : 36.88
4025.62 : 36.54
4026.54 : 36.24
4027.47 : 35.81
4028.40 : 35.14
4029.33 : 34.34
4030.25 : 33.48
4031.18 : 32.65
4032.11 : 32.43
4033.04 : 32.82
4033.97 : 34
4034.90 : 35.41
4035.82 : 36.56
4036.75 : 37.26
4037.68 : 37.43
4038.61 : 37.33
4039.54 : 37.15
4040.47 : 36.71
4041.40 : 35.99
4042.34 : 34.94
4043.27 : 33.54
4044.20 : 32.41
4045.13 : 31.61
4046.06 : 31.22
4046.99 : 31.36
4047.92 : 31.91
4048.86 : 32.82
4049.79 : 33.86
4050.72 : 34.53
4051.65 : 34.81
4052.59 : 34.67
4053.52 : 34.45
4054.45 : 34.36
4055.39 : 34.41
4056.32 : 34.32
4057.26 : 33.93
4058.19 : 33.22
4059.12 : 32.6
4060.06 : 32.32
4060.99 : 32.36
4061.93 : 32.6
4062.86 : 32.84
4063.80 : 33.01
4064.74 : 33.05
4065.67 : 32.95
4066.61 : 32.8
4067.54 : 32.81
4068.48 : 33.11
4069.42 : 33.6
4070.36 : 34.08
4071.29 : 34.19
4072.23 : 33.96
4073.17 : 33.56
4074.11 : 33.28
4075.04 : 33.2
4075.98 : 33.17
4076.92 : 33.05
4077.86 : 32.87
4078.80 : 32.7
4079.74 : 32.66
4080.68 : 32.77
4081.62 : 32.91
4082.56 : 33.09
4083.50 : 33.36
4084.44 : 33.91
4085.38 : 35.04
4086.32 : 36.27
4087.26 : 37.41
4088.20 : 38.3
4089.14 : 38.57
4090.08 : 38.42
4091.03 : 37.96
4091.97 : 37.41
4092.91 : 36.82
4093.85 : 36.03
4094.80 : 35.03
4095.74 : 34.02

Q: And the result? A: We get 1.93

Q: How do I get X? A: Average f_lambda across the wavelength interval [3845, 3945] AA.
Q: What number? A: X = 19.3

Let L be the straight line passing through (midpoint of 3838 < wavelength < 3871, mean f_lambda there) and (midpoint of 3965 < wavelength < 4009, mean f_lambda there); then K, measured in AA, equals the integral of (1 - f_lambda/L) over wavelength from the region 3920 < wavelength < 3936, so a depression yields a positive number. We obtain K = 5.0 AA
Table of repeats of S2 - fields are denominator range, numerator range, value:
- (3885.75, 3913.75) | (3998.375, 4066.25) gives 1.53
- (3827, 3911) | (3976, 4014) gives 1.84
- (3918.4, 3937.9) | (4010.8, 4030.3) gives 2.42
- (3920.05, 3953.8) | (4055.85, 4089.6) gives 2.06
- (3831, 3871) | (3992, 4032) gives 2.38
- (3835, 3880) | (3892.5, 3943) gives 1.27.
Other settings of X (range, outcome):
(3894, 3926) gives 24.6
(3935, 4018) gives 25.6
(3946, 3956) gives 23.8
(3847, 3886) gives 17.3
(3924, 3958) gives 18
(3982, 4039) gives 34.8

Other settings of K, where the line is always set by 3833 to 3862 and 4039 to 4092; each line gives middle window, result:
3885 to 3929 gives -4.9 AA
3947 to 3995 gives 5.6 AA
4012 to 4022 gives -2.4 AA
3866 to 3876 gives 0.6 AA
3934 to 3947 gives 4.4 AA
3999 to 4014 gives -3.2 AA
